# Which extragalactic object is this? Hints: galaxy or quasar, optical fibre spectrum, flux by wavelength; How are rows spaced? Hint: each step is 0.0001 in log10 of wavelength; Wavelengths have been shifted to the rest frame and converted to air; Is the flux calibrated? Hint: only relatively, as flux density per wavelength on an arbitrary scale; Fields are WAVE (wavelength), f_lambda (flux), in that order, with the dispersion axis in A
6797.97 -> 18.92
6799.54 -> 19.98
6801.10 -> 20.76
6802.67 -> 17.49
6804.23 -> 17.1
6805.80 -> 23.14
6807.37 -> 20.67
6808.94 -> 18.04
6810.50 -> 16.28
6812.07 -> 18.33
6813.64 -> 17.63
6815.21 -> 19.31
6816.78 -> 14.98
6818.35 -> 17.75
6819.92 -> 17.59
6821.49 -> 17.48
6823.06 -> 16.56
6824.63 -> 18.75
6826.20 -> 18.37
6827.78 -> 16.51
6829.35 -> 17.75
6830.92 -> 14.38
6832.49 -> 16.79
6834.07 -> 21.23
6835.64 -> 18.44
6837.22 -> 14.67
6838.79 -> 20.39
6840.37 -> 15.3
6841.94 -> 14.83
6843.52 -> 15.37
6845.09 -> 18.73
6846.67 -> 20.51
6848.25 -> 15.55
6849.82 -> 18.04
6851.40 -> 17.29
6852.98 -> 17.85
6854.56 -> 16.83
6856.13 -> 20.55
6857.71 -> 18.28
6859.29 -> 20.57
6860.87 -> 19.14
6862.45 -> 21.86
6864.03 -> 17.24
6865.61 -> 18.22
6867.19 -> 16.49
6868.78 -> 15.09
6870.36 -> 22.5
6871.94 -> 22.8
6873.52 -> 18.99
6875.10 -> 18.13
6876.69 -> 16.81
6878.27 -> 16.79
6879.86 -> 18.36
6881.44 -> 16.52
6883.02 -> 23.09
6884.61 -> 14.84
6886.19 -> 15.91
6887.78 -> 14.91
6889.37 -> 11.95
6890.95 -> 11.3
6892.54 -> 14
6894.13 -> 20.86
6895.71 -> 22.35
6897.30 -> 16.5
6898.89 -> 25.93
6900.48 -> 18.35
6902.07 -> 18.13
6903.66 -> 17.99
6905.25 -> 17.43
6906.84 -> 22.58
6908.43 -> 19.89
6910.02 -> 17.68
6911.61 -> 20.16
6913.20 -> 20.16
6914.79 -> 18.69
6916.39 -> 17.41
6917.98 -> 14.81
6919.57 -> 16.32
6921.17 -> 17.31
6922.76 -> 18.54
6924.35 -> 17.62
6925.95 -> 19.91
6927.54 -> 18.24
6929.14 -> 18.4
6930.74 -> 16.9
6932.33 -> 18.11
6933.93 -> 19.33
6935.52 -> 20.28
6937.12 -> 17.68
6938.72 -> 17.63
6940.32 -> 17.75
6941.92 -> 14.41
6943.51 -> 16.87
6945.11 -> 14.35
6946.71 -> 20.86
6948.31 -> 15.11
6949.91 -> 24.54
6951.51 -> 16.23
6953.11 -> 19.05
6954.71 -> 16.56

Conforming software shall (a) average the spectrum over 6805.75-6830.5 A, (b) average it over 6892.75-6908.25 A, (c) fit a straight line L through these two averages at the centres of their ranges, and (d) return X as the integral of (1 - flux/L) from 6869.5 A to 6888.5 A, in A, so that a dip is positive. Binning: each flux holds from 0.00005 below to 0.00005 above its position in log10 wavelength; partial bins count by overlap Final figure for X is 1.0 A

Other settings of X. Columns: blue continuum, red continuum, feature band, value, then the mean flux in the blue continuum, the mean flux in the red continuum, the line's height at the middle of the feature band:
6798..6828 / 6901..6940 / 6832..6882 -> 0.49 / 18.3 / 18.4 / 18.3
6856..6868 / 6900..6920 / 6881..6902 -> 1.33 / 18.9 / 18.5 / 18.7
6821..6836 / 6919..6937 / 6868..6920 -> -0.19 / 17.6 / 18.3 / 18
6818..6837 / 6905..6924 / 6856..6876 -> -1.37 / 17.5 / 18.4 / 17.9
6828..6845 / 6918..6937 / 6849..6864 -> -1.40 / 17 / 18.1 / 17.2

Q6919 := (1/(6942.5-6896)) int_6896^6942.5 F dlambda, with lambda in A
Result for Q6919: 18.5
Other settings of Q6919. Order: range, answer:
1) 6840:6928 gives 18.1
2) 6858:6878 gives 18.9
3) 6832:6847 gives 17.5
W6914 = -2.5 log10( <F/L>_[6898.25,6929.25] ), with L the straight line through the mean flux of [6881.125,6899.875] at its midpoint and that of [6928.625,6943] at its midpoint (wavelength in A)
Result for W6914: -0.069 mag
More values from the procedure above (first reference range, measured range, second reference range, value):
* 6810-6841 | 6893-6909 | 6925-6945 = -0.13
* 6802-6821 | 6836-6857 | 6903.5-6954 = 0.05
